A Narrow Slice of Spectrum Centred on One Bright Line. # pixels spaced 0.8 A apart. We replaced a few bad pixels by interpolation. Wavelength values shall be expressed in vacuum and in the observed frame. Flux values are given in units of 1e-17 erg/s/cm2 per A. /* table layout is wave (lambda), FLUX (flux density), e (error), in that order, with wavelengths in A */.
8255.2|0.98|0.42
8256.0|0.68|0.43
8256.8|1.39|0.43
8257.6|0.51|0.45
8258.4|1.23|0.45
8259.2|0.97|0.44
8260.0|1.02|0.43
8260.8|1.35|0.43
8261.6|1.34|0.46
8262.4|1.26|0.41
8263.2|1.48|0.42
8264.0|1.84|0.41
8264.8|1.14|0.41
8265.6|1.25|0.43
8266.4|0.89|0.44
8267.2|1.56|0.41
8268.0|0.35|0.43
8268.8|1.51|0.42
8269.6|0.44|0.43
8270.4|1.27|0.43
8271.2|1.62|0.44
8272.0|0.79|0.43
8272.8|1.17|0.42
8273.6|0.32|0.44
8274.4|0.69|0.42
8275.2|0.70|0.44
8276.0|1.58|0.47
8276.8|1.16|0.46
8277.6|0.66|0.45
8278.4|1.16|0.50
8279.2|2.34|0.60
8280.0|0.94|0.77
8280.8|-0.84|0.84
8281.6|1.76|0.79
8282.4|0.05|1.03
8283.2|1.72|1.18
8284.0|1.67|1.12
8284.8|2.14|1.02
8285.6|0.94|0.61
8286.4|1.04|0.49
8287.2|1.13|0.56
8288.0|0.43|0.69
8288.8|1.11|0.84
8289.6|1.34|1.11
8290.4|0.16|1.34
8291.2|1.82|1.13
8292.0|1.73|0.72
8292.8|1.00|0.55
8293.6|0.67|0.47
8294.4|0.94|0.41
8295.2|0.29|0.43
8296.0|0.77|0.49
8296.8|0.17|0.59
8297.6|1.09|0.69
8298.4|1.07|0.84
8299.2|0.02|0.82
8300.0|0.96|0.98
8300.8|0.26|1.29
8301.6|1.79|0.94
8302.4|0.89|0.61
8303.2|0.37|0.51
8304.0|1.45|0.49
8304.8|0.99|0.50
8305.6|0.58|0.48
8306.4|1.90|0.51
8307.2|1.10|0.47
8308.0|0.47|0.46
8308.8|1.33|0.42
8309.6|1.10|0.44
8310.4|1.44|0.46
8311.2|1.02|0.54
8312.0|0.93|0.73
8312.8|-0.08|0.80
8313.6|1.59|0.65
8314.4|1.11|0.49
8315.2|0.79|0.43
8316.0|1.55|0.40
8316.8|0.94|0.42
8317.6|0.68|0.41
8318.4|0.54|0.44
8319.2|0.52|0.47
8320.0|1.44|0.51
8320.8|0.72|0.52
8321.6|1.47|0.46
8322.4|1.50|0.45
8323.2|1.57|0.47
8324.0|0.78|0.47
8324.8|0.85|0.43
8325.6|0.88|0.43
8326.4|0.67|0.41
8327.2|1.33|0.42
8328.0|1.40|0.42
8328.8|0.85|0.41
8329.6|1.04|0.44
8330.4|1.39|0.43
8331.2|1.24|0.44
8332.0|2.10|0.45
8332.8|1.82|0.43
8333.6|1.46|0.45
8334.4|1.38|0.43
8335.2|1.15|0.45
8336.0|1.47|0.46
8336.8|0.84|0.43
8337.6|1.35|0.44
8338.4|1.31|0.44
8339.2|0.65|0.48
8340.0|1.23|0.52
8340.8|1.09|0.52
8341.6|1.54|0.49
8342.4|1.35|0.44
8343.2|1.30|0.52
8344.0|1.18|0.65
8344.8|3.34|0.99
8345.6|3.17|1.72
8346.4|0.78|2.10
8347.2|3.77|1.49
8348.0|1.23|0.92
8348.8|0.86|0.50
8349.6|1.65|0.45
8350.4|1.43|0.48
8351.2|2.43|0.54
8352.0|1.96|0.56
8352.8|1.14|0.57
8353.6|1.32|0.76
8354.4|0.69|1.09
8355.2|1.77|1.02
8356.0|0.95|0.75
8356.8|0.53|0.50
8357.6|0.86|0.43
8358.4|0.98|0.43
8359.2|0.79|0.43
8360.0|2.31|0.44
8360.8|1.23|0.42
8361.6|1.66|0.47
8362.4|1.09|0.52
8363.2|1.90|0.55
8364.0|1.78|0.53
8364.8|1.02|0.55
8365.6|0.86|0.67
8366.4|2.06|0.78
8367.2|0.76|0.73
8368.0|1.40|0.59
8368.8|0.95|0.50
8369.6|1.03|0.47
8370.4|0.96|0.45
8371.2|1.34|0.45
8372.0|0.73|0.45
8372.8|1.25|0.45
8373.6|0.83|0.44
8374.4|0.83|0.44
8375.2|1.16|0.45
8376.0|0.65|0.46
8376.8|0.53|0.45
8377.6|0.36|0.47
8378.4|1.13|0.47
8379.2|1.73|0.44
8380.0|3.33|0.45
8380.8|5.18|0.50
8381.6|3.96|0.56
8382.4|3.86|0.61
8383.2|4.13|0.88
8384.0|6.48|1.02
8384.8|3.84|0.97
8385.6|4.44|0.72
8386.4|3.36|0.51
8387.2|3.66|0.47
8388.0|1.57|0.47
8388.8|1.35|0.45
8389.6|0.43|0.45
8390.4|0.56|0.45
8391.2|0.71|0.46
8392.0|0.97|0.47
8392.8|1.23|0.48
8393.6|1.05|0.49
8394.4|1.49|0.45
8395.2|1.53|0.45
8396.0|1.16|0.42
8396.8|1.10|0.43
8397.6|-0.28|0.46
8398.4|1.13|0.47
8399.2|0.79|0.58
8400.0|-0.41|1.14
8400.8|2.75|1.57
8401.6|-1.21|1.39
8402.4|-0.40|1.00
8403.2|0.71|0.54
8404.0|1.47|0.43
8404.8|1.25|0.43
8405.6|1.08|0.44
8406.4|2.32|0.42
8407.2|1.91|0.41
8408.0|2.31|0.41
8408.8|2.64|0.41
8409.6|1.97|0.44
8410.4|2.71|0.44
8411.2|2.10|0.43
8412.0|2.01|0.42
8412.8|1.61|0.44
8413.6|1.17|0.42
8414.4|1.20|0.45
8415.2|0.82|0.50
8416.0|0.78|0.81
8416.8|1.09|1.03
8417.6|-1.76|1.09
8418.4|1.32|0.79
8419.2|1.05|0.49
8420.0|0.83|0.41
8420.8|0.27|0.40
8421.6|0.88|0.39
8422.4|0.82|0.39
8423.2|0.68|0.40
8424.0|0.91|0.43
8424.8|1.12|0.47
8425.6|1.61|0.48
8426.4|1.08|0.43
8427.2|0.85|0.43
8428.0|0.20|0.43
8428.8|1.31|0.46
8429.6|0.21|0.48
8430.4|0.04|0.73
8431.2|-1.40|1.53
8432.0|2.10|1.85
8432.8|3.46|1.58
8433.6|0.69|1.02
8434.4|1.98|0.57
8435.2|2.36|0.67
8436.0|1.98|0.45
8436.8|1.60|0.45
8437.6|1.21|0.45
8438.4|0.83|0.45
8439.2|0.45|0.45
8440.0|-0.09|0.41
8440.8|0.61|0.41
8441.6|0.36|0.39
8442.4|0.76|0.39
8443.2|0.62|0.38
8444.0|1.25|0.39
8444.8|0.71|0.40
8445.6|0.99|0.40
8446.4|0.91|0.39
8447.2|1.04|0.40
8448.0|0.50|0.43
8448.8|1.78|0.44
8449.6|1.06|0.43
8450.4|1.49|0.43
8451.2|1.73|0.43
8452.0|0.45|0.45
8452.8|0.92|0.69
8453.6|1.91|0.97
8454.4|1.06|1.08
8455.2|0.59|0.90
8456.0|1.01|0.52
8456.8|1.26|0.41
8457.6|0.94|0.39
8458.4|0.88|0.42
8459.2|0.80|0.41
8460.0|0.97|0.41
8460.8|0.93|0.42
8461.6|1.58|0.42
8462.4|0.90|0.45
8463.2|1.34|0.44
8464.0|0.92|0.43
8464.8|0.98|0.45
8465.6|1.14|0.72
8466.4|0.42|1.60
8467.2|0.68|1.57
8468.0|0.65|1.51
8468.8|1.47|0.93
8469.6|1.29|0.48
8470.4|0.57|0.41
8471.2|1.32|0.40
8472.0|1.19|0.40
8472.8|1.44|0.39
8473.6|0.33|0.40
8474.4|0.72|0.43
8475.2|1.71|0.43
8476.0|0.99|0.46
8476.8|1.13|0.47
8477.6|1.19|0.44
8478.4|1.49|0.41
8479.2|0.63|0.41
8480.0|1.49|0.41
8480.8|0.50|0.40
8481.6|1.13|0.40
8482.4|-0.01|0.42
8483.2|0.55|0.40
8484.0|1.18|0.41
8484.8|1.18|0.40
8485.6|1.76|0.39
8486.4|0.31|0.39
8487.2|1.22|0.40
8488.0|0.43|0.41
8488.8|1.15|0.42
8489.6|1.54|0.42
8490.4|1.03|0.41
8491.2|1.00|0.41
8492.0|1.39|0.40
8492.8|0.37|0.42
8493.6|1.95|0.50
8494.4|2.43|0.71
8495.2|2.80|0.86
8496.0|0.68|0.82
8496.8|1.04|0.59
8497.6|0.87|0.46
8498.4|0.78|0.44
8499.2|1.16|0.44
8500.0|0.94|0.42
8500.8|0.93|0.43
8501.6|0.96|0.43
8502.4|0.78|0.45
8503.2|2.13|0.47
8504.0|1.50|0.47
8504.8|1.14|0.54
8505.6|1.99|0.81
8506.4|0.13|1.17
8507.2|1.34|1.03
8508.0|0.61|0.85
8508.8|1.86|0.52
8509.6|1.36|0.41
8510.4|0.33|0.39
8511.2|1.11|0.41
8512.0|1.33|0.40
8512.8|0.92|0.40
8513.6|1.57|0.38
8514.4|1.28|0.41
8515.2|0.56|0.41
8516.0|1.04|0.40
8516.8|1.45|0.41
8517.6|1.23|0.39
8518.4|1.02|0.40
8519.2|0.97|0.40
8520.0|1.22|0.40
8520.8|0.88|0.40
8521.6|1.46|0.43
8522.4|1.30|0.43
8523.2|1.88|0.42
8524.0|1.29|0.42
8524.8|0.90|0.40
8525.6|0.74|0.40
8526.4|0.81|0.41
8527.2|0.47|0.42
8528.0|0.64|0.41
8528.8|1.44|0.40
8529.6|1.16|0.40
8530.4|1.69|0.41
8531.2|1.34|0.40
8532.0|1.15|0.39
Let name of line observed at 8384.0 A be H-alpha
